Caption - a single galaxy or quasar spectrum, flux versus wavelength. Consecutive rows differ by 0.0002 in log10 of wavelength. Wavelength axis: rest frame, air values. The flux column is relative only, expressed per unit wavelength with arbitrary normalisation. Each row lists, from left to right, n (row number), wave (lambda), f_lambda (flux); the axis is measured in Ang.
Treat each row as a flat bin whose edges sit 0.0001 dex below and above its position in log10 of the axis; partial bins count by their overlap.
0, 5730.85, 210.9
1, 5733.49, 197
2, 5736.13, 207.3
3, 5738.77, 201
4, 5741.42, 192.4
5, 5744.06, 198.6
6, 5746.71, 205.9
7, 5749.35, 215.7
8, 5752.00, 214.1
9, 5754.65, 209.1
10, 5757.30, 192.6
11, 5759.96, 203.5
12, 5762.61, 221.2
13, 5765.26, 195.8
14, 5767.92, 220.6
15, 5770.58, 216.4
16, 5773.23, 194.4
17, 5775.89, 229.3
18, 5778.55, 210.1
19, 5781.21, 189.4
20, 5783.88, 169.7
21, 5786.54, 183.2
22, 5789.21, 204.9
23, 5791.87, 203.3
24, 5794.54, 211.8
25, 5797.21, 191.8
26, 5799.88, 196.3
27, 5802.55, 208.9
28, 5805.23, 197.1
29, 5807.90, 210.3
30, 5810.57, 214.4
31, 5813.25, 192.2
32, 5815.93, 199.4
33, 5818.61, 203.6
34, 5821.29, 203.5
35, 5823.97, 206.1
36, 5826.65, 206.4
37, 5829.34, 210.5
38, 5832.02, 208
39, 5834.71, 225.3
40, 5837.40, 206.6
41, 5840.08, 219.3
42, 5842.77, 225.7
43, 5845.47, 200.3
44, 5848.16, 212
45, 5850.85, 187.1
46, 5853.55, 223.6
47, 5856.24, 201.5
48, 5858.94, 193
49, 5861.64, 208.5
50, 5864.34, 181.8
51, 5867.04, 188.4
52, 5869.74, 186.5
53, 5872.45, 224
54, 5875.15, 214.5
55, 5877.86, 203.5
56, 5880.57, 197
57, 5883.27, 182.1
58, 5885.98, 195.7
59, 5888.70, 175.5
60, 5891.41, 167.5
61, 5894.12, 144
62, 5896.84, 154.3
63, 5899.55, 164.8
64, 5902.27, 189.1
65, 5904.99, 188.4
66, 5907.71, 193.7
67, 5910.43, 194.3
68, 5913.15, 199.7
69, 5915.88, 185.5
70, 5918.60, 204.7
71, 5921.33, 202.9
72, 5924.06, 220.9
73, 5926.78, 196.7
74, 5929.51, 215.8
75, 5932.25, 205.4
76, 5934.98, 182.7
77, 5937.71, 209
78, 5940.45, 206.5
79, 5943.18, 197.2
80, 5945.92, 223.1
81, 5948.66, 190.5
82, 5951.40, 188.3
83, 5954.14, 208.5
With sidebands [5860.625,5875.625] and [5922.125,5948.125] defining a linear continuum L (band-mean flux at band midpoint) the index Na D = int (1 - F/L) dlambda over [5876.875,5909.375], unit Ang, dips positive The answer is 3.6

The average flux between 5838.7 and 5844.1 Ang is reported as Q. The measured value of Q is 223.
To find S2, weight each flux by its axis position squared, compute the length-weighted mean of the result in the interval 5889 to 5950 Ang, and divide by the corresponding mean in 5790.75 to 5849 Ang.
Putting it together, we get 1.0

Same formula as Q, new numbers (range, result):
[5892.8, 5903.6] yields 163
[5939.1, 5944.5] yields 202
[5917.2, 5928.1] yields 206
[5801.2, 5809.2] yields 205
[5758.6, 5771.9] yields 211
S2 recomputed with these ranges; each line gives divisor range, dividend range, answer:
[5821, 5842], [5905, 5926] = 0.97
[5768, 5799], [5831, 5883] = 1.05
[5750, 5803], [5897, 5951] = 1.02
